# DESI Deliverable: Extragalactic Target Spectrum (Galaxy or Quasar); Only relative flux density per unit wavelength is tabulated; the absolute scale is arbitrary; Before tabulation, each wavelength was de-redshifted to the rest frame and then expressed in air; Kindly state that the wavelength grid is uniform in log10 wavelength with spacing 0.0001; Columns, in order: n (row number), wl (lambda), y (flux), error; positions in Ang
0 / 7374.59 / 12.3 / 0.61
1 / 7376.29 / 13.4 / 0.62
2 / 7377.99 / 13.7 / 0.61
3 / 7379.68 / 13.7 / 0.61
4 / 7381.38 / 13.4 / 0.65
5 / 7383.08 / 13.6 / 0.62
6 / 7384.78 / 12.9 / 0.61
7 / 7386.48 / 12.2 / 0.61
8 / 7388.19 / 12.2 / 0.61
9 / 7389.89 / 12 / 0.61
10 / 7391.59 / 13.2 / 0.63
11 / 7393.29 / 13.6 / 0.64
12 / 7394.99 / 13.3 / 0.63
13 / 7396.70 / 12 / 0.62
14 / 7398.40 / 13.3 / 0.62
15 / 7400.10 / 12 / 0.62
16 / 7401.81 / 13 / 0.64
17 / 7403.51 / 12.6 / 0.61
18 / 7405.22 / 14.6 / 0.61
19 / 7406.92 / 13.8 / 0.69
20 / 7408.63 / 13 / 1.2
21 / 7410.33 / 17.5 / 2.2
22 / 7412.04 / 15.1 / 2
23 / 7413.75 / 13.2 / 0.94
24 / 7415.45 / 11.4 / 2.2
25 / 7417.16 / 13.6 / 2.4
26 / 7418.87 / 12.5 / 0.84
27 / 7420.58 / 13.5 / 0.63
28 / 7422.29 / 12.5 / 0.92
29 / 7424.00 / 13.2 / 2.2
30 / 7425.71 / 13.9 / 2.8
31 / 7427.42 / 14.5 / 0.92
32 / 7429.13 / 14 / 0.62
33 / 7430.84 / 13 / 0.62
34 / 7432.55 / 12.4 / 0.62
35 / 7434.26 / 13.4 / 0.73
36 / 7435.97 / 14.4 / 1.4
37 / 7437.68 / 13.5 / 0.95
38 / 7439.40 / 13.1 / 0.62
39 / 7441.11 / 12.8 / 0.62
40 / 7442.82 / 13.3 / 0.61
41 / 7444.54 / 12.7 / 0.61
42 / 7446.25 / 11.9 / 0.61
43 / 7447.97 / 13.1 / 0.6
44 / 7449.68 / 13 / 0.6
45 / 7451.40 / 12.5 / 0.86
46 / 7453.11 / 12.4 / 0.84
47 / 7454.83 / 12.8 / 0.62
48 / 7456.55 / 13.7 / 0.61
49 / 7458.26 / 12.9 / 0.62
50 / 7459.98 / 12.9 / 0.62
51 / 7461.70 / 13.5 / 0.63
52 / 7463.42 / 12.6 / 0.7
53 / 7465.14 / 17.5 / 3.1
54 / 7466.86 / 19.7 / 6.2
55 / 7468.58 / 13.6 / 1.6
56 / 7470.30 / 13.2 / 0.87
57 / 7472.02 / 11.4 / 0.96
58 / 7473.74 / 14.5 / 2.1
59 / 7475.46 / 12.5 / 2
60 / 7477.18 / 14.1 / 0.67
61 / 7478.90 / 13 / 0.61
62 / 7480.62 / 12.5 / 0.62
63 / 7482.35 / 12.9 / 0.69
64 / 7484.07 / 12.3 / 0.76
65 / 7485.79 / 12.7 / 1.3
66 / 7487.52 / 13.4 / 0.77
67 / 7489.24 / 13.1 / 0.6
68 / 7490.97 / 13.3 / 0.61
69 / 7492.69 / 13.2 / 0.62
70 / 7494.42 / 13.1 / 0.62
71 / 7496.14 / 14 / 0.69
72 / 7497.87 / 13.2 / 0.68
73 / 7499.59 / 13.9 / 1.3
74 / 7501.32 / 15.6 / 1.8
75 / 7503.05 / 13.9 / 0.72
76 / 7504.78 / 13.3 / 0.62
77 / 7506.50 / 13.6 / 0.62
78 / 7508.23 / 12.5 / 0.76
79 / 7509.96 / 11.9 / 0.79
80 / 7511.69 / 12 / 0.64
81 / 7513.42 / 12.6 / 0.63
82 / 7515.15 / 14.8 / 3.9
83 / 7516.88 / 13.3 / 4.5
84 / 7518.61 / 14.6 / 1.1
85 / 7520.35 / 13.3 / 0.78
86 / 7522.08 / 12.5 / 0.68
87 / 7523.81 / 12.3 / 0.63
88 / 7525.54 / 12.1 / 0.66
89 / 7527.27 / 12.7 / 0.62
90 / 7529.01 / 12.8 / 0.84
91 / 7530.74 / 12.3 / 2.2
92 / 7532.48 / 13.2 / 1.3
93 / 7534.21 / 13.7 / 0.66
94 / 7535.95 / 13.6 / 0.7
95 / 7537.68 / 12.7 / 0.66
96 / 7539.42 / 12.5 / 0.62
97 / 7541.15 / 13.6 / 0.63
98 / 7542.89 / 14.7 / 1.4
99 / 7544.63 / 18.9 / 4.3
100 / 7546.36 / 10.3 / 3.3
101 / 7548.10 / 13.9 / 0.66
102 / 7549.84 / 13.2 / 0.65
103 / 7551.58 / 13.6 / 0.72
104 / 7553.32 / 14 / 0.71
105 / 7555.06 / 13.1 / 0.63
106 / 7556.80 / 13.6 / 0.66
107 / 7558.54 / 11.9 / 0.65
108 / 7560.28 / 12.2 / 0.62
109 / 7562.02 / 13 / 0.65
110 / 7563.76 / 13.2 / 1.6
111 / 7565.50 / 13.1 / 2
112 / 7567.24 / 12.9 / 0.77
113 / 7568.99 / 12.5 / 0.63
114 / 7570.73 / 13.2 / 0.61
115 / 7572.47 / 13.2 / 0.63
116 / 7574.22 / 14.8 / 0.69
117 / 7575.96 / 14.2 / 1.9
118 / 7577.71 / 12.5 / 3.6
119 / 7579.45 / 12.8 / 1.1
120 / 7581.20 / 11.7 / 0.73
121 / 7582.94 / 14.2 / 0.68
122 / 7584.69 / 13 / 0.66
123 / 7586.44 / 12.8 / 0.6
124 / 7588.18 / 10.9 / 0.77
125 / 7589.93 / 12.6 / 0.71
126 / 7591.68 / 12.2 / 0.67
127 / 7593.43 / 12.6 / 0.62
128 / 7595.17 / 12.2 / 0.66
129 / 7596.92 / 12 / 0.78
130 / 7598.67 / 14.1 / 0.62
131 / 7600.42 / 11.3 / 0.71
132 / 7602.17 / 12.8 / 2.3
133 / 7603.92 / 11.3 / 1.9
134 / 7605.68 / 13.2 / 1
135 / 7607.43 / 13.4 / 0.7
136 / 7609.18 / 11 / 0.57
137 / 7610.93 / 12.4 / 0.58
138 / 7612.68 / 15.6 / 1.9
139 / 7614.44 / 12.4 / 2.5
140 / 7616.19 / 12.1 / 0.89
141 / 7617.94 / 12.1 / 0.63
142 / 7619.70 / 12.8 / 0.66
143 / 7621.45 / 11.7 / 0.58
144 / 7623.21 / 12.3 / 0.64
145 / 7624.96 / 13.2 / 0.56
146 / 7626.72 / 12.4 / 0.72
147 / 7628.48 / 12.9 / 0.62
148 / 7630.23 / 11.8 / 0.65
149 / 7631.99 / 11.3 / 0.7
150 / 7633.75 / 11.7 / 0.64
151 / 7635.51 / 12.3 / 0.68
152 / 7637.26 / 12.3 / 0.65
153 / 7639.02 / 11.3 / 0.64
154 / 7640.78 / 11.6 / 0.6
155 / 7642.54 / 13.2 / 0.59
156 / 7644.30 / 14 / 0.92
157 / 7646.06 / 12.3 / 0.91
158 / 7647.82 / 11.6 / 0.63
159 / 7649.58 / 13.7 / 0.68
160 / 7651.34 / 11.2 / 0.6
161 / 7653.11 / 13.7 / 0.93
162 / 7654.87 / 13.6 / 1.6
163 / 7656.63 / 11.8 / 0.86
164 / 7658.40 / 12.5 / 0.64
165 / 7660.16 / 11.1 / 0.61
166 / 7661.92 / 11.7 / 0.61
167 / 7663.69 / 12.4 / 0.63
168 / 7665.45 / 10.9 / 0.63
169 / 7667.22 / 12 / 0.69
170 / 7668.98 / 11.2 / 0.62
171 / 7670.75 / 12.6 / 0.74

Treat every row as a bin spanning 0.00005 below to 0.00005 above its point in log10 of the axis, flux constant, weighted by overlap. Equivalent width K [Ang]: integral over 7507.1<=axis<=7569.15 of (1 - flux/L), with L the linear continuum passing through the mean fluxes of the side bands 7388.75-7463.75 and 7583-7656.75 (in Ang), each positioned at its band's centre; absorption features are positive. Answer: -1.79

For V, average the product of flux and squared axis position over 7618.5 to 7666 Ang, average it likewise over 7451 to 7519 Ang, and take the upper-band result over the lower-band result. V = 1.0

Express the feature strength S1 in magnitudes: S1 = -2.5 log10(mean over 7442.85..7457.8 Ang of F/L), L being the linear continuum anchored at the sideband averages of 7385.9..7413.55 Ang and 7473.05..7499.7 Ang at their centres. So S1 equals 0.039 mag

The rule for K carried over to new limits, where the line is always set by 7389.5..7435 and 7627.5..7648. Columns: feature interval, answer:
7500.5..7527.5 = -0.75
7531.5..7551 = -1.47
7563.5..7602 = -0.98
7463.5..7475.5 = -1.45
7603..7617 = -0.37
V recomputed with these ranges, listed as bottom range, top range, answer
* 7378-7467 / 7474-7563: 1.02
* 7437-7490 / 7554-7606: 0.99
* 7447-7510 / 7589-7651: 0.96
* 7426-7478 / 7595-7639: 0.96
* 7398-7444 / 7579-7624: 0.98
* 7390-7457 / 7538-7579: 1.05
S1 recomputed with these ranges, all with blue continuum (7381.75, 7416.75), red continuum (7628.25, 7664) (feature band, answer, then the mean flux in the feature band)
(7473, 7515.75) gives -0.03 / 13.3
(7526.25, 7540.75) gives -0.02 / 13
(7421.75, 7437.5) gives -0.03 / 13.5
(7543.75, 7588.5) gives -0.05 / 13.2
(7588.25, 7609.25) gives 0.01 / 12.4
